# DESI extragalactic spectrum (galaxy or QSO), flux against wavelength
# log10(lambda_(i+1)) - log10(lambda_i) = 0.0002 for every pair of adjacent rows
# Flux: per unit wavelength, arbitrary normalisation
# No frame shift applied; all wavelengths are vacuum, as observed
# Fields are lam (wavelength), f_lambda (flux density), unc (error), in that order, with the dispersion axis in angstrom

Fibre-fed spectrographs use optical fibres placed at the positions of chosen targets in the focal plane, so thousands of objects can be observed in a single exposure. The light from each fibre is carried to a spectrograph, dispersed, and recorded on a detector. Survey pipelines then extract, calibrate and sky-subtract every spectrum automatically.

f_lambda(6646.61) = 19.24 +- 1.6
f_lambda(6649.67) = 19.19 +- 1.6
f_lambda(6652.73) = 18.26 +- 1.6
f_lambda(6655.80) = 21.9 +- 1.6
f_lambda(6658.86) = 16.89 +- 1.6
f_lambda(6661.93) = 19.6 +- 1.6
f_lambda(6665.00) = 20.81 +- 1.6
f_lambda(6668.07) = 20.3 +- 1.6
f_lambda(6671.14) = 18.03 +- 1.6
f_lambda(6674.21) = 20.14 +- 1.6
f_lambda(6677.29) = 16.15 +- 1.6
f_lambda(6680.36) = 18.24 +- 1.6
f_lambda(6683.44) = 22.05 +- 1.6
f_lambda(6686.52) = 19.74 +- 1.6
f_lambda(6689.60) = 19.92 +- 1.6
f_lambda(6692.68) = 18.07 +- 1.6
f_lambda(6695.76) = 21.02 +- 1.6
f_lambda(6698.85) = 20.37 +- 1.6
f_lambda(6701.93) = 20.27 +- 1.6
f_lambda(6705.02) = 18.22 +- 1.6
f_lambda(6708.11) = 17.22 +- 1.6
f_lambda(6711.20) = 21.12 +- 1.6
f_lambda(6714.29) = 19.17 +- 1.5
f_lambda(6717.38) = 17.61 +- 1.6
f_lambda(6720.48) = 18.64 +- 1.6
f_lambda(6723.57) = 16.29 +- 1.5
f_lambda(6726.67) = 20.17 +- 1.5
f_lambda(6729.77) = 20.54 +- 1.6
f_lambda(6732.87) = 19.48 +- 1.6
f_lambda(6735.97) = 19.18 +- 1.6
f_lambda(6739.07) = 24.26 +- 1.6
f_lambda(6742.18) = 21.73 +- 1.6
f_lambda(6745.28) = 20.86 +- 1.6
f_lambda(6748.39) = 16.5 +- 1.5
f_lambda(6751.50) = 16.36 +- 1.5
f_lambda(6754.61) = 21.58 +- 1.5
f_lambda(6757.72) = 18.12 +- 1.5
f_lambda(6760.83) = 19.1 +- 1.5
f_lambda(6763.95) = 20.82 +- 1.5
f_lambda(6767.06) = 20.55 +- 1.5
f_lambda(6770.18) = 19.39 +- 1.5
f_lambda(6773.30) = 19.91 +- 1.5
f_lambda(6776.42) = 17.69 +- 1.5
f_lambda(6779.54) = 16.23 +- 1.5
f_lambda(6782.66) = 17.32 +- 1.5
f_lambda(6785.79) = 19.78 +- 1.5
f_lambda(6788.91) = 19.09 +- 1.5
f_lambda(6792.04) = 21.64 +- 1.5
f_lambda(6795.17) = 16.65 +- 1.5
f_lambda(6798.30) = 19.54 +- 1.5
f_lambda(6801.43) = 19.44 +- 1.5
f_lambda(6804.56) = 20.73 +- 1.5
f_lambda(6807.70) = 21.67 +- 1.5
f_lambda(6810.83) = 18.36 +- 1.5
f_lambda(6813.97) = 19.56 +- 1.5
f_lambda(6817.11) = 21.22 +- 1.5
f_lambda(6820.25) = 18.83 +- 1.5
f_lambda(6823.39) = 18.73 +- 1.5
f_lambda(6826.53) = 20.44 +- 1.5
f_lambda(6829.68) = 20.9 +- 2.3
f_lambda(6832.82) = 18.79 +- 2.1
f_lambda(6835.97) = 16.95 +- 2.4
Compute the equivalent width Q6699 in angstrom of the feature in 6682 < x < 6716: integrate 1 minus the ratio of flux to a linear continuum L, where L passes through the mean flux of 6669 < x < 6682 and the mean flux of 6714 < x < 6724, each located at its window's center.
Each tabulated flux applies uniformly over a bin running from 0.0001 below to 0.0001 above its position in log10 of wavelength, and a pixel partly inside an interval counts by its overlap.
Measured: -3.0 angstrom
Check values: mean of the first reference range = 18.3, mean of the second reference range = 18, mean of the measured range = 19.7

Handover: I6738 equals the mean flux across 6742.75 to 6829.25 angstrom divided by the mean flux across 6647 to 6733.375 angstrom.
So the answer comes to 1.00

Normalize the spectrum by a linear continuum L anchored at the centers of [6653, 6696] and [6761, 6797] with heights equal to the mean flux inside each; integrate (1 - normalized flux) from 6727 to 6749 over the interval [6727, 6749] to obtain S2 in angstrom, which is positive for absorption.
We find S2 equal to -1.6 angstrom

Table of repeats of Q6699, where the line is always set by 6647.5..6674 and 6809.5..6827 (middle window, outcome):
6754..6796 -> 0.74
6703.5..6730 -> 1.02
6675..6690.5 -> 0.15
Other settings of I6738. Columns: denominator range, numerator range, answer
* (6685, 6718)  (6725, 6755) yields 1.03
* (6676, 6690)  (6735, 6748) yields 1.10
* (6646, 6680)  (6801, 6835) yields 1.04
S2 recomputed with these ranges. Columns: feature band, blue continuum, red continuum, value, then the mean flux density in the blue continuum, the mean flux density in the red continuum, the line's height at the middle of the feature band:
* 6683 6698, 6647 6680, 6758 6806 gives -0.7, 19.1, 19.2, 19.1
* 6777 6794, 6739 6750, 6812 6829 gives 1.1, 20.3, 19.8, 20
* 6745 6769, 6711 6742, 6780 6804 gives 0.3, 19.7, 19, 19.4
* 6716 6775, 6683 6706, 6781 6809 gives 0.5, 19.9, 19.5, 19.7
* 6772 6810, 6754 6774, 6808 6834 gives 1.3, 19.8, 19.7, 19.8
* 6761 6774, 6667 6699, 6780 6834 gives -0.4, 19.4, 19.5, 19.5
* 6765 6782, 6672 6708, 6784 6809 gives 0.8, 19.4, 19.8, 19.7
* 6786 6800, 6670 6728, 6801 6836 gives 0.2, 19.1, 19.8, 19.6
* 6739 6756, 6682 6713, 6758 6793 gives -0.4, 19.8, 19.1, 19.4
